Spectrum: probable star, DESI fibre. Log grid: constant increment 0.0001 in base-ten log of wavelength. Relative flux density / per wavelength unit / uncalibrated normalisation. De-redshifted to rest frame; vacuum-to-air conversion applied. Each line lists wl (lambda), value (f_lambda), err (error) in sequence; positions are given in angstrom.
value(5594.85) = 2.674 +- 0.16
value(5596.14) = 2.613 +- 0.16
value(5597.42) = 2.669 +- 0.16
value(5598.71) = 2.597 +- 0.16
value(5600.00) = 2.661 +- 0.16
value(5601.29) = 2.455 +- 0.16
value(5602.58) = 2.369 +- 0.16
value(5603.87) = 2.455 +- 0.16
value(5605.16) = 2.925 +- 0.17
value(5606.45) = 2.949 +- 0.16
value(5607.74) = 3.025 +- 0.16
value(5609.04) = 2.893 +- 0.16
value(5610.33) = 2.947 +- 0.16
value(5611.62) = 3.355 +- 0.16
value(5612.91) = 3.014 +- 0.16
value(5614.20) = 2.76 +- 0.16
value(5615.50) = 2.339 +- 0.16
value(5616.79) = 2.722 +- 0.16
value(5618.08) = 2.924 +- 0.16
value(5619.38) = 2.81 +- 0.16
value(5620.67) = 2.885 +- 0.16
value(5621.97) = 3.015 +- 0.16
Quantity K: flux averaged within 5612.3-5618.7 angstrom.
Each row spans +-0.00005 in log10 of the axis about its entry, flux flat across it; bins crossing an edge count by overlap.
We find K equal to 2.75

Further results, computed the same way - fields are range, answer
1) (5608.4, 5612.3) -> 3.07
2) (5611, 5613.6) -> 3.18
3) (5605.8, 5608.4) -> 2.98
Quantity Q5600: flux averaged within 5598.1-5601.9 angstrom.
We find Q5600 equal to 2.57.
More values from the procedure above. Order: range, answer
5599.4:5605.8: 2.57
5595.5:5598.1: 2.65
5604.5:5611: 2.95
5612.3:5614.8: 2.89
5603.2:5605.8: 2.69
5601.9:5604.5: 2.41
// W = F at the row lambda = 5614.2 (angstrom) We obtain 2.76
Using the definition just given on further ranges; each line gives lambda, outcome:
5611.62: 3.355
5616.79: 2.722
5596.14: 2.613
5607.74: 3.025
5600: 2.661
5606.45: 2.949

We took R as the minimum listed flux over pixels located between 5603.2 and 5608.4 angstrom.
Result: 2.455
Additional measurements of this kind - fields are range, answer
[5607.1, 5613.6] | 2.893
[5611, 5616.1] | 2.339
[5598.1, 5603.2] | 2.369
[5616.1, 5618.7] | 2.722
